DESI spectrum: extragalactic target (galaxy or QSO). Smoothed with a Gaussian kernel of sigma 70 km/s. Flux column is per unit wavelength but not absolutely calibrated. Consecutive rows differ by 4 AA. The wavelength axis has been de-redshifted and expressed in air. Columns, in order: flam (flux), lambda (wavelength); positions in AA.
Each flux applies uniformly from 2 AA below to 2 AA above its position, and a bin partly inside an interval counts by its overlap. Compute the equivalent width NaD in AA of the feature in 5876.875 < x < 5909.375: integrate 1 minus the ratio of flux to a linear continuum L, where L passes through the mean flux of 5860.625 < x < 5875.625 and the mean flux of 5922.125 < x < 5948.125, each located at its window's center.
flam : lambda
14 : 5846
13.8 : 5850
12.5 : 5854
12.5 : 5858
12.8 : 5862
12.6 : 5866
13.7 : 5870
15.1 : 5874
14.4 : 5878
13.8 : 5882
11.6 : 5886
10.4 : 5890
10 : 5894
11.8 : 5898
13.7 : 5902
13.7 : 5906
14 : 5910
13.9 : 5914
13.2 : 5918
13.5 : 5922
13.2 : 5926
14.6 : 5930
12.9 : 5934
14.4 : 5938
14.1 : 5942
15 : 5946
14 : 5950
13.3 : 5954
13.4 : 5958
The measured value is 3.02 AA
